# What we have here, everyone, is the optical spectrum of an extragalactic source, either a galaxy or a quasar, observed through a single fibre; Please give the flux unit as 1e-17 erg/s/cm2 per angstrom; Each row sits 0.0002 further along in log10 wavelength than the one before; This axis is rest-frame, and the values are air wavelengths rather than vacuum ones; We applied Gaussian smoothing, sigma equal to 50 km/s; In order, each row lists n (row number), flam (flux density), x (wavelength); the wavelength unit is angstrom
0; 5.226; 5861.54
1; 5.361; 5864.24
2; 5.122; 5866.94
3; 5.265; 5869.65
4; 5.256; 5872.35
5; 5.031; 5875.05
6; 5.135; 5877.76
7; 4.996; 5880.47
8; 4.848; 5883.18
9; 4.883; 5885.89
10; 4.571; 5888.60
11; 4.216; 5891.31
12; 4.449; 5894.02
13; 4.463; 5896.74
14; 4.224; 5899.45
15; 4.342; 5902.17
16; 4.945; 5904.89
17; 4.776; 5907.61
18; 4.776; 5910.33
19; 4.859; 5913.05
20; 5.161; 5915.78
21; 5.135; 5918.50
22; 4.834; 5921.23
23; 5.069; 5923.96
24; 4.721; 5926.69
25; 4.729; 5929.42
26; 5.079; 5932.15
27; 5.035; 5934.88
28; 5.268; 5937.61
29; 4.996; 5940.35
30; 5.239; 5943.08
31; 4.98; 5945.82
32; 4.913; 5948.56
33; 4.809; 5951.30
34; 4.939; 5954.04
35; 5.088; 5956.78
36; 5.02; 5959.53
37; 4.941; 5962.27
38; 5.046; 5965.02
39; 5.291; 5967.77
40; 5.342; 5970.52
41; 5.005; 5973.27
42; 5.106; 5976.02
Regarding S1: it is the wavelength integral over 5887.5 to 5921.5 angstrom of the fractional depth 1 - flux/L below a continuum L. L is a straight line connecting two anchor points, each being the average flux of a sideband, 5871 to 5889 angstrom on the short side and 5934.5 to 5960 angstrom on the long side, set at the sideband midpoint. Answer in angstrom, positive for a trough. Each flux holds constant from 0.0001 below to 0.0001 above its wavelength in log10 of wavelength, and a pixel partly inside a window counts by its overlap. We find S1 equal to 2.2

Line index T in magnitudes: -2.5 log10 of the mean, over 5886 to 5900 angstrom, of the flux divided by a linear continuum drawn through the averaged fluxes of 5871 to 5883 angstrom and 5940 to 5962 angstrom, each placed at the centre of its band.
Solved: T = 0.14 mag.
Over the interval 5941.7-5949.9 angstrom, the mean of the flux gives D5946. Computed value 5.05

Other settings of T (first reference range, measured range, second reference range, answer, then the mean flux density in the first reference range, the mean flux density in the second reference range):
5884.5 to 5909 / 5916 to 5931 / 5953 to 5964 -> -0.04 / 4.54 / 5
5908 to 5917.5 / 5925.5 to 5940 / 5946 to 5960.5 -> -0.01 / 4.93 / 4.95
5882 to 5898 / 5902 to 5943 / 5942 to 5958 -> -0.03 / 4.57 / 4.99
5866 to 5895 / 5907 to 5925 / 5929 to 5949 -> 0.01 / 4.89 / 5.05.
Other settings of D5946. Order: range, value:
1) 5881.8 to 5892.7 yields 4.63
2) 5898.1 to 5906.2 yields 4.5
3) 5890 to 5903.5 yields 4.34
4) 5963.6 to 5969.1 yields 5.16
